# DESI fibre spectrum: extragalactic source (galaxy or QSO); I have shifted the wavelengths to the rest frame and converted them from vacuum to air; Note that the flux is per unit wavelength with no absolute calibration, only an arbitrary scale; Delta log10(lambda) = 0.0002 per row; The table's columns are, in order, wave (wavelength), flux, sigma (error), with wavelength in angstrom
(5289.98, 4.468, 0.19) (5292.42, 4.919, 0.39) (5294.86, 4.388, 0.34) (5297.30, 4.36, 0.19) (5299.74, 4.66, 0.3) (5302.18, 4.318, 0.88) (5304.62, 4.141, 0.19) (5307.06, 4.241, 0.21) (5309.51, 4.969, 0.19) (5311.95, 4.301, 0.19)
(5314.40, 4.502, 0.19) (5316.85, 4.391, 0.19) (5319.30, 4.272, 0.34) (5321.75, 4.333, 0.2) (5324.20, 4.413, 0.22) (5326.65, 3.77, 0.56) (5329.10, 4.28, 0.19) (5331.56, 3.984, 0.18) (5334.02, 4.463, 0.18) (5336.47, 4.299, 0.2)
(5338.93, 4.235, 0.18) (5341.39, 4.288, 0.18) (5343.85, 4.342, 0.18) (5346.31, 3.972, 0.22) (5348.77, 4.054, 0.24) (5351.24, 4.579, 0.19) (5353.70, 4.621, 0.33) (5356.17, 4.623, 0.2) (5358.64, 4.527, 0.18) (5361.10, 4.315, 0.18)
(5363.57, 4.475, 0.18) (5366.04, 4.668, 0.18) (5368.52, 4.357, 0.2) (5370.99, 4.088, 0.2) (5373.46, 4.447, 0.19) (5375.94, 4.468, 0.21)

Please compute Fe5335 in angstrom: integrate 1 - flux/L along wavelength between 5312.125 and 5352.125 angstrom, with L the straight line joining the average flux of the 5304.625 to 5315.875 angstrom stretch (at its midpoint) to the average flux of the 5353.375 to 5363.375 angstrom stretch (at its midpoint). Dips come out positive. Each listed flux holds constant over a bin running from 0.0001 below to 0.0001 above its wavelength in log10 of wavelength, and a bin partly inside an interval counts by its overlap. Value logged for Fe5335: 1.99 angstrom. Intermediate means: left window 4.46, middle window 4.26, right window 4.51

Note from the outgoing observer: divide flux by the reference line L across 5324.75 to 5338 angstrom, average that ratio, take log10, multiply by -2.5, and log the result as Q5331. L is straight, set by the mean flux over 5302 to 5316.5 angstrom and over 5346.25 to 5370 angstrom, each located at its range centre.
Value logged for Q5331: 0.06 mag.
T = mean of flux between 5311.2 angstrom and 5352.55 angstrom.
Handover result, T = 4.26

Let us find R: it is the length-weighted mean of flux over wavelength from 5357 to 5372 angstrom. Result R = 4.42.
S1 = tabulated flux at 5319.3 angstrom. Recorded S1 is 4.272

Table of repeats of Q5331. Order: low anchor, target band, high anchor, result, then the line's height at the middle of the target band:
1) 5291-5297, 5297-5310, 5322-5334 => 0.01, 4.48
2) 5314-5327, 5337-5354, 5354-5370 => 0.03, 4.42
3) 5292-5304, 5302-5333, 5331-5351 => 0.02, 4.37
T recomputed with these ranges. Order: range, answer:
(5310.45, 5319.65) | 4.39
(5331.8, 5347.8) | 4.25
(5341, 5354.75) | 4.31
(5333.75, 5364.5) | 4.37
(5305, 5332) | 4.32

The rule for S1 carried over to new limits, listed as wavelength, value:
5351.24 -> 4.579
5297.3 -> 4.36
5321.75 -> 4.333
